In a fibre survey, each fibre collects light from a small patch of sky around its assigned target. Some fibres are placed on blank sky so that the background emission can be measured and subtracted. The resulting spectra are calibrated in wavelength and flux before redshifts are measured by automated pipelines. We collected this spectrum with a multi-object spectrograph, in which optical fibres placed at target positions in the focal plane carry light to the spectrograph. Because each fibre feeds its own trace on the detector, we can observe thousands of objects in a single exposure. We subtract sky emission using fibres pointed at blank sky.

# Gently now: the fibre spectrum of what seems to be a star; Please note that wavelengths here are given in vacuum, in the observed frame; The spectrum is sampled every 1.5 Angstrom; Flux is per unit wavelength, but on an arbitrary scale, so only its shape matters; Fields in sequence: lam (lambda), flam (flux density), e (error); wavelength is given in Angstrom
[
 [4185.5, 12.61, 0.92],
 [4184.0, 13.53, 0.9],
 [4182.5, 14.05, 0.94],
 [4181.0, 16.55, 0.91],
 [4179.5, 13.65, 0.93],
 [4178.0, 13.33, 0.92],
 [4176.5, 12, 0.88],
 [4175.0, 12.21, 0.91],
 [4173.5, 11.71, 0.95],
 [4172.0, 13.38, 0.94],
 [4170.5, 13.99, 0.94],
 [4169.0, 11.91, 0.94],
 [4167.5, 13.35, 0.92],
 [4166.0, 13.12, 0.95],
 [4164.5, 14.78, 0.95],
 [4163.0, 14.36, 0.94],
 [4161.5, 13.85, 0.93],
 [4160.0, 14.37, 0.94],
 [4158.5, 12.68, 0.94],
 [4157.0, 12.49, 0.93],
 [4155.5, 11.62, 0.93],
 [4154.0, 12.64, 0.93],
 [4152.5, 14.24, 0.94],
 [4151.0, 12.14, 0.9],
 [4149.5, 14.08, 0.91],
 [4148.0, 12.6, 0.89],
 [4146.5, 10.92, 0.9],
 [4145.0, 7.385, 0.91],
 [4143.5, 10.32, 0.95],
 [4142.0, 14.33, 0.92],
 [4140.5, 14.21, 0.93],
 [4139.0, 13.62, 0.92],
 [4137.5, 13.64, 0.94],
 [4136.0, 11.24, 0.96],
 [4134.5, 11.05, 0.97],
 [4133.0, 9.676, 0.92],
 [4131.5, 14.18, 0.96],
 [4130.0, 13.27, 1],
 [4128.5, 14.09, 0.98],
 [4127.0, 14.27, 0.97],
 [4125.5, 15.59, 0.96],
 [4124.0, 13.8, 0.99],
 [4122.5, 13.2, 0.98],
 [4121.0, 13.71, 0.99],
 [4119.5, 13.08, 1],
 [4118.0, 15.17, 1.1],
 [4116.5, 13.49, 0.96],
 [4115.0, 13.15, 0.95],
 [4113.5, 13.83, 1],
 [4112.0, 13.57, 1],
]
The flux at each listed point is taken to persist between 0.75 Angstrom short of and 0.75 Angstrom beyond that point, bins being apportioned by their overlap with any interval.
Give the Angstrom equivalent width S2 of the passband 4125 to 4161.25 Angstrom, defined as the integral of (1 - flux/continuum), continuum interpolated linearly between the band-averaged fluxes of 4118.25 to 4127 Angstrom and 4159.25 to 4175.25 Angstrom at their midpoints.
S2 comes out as 2.7 Angstrom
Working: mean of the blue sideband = 14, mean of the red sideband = 13.4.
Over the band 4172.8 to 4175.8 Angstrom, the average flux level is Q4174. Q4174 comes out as 12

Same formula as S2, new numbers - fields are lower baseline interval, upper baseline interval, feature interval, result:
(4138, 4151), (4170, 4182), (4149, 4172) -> -0.92 Angstrom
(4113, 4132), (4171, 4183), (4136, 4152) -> 1.62 Angstrom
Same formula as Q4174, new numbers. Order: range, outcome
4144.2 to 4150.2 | 11.2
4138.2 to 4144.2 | 13.1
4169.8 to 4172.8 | 13.6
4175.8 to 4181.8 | 13.9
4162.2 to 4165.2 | 14.6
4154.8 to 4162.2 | 13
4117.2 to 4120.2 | 14.1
